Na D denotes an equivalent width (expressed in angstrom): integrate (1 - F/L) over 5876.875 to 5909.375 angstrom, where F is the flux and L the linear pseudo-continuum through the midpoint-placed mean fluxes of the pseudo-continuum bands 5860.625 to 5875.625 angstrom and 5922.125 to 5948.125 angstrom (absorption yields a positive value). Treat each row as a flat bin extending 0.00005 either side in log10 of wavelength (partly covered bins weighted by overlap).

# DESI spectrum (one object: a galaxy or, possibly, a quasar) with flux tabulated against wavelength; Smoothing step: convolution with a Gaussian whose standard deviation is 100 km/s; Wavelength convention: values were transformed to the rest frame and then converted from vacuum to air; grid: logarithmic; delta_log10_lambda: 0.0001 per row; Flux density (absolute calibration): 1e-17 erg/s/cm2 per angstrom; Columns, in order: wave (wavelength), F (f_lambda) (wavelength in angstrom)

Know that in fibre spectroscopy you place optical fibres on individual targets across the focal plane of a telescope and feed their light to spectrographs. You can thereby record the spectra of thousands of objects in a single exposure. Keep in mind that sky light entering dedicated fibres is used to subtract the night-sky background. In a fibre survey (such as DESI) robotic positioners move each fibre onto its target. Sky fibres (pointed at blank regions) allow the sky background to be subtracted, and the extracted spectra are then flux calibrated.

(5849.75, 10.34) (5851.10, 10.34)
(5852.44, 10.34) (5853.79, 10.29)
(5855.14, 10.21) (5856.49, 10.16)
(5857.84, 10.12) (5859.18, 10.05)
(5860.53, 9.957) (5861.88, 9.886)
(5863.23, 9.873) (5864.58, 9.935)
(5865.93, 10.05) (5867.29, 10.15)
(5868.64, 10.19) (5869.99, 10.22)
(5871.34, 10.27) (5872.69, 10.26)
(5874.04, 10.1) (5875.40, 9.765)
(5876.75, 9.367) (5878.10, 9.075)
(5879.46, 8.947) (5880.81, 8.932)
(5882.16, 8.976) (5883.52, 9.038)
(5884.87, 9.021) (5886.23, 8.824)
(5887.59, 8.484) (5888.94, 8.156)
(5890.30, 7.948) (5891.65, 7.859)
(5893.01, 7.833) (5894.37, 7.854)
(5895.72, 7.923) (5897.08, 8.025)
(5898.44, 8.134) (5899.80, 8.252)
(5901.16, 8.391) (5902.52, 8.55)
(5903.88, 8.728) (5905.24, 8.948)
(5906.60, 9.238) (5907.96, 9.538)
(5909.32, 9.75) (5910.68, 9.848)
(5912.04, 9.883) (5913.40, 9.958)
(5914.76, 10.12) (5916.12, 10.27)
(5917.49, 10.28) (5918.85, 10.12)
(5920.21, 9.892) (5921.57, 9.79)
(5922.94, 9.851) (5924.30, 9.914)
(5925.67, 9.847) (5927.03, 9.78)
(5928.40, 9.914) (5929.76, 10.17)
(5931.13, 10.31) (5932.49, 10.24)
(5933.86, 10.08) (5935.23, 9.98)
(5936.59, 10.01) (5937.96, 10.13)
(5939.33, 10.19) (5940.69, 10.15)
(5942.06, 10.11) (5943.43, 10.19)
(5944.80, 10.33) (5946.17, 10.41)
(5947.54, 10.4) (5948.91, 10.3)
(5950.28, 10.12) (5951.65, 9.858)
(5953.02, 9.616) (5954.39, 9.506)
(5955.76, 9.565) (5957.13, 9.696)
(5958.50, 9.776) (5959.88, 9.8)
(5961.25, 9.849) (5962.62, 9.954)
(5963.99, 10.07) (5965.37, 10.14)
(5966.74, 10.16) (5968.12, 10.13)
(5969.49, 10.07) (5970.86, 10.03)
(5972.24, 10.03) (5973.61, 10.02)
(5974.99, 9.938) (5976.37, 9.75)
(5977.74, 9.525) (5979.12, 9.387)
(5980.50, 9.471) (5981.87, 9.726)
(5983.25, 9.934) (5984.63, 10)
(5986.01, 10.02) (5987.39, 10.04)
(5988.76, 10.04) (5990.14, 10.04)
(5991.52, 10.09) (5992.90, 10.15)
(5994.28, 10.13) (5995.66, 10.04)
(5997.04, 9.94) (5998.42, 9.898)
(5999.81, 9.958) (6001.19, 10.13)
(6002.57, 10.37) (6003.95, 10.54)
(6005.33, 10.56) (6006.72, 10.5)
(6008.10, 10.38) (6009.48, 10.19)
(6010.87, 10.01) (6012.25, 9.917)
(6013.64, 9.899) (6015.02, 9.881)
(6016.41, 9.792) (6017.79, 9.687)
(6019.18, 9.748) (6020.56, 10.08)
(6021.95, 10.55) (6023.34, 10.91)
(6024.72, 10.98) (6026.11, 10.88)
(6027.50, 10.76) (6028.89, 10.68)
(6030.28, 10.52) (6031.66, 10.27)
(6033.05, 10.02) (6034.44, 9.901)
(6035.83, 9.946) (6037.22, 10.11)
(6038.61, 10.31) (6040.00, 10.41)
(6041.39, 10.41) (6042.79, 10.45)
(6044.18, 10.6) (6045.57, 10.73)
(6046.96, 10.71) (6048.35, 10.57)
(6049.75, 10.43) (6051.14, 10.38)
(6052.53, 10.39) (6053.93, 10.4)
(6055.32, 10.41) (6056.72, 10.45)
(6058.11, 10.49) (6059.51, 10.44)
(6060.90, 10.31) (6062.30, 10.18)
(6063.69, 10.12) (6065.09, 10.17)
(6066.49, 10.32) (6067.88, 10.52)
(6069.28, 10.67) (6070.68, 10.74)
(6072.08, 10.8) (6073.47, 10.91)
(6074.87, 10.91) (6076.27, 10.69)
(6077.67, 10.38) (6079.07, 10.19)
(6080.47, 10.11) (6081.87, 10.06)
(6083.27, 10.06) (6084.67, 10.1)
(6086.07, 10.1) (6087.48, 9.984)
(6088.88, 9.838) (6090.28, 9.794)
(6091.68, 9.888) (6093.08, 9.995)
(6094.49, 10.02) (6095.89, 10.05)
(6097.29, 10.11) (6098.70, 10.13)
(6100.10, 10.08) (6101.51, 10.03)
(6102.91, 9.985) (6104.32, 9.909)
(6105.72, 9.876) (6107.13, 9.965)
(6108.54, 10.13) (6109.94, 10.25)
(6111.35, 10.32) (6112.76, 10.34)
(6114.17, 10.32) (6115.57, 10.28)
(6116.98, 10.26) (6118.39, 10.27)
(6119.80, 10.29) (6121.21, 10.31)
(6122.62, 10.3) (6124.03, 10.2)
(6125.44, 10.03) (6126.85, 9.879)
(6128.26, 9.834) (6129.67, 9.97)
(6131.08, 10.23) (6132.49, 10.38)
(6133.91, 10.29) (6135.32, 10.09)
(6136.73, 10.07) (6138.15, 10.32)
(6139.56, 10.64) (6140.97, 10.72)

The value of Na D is 4.79 angstrom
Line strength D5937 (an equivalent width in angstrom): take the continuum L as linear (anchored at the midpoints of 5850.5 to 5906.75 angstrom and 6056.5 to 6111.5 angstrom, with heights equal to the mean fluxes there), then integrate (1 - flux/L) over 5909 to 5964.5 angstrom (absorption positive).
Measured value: -2.8 angstrom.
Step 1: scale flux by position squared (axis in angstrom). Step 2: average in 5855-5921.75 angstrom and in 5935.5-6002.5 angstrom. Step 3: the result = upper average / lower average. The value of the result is 1.10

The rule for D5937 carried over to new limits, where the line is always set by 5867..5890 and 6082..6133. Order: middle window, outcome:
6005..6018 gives -0.39 angstrom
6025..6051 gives -1.48 angstrom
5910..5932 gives -1.16 angstrom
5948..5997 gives -1.28 angstrom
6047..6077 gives -1.64 angstrom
